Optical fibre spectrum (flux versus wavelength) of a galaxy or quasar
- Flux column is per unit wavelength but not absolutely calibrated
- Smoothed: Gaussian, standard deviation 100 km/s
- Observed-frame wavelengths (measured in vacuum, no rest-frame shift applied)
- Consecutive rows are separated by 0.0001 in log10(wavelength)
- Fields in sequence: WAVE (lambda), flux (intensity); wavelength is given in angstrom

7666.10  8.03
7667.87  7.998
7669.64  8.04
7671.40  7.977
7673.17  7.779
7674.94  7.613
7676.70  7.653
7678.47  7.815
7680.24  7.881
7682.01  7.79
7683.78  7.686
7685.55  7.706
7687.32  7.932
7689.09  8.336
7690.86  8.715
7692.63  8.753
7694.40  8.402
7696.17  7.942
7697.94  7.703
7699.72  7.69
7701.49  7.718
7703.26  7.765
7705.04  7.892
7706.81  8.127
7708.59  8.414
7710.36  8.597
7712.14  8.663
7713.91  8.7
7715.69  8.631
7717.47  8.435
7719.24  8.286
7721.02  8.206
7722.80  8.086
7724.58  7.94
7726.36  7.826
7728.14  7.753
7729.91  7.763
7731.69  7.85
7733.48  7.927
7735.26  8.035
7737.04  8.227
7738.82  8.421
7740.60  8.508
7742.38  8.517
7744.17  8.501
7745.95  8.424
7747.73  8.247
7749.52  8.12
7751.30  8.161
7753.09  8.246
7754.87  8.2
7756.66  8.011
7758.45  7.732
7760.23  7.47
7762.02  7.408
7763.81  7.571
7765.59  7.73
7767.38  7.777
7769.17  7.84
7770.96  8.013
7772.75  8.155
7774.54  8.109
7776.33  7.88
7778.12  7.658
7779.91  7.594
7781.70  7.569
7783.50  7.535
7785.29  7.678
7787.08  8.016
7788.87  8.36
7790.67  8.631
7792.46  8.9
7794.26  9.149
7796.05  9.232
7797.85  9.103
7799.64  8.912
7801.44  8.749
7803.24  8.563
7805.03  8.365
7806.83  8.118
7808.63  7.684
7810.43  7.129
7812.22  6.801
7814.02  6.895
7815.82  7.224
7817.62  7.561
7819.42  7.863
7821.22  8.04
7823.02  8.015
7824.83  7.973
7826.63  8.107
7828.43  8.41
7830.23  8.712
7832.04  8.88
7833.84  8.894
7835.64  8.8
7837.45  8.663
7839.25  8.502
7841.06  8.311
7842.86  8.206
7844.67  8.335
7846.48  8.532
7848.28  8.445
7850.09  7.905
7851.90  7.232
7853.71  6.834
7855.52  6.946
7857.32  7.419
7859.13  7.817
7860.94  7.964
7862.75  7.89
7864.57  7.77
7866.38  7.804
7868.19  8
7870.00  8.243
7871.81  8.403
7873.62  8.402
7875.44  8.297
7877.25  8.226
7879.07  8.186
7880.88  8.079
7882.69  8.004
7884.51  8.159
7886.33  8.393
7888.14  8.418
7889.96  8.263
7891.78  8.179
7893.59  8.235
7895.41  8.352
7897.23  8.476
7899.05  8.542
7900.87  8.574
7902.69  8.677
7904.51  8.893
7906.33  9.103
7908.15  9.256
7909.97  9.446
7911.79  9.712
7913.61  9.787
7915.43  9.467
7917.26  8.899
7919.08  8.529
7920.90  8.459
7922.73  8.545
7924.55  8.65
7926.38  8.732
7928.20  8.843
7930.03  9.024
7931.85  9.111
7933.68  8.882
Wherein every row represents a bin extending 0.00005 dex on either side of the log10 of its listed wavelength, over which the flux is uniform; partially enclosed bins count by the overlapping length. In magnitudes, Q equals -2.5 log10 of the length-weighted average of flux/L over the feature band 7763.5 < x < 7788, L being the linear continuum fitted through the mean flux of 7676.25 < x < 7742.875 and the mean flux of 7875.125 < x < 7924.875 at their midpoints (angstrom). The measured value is 0.07 mag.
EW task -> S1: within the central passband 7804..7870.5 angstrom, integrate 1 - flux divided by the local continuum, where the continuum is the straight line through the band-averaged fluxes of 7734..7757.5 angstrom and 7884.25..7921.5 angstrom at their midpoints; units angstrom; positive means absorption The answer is 4.7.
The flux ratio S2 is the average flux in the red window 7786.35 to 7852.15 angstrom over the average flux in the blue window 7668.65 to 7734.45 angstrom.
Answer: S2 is 1.0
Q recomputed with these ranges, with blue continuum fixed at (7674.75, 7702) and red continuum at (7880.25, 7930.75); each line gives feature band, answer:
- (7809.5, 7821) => 0.15 mag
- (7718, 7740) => 0.01 mag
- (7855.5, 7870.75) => 0.10 mag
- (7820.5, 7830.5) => 0.03 mag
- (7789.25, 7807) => -0.06 mag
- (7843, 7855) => 0.09 mag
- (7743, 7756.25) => -0.01 mag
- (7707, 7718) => -0.06 mag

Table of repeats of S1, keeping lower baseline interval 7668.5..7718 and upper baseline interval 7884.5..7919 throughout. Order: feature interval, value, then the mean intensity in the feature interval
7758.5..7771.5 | 1.0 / 7.68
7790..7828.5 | 1.5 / 8.15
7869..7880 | 0.5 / 8.29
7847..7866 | 2.2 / 7.65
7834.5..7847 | 0.1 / 8.48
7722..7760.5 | 0.7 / 8.1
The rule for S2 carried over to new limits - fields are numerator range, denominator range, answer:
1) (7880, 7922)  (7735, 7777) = 1.08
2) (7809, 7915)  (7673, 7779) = 1.02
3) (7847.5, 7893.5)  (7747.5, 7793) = 1.01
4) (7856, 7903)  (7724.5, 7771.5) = 1.02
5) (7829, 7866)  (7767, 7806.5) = 0.98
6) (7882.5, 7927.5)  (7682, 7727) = 1.07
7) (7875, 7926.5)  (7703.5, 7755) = 1.05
